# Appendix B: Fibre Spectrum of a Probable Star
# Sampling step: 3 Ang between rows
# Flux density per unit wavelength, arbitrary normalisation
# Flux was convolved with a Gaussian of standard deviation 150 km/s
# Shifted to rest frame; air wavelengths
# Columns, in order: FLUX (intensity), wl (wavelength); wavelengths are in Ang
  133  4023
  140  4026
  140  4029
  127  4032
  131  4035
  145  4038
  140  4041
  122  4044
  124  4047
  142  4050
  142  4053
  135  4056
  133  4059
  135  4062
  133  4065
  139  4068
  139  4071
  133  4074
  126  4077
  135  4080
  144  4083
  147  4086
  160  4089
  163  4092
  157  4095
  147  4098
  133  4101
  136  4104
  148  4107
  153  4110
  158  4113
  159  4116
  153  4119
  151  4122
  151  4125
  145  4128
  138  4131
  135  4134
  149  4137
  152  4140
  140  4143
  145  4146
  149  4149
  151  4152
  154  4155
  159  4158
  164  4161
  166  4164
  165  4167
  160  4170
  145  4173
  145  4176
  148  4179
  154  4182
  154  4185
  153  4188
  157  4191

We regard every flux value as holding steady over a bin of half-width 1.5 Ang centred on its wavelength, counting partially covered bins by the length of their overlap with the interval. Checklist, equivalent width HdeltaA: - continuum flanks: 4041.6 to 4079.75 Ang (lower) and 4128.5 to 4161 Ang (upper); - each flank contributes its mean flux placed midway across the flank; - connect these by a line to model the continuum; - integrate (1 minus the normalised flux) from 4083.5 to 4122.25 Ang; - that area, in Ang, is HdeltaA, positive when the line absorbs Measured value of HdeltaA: -2.8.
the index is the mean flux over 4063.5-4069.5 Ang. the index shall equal 136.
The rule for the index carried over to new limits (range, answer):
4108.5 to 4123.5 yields 155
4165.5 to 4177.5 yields 154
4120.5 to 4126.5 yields 151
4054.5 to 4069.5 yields 135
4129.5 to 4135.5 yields 136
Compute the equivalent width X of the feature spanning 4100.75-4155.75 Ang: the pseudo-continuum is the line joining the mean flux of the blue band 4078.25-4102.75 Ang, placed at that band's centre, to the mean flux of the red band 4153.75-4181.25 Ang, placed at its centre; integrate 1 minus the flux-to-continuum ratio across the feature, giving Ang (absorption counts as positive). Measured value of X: 1.57 Ang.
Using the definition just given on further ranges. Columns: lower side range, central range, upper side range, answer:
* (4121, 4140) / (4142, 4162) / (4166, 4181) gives -0.39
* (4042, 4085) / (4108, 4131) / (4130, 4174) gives -1.01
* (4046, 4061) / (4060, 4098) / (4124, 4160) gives -0.97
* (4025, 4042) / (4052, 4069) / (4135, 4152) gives 0.43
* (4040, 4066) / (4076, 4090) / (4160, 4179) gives -0.26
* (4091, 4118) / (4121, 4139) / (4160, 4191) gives 0.85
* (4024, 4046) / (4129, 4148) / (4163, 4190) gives 0.72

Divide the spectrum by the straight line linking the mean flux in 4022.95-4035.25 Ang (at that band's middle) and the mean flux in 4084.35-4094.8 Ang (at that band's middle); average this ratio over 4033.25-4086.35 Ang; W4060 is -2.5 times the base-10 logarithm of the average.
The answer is 0.08 mag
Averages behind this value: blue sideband 135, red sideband 157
